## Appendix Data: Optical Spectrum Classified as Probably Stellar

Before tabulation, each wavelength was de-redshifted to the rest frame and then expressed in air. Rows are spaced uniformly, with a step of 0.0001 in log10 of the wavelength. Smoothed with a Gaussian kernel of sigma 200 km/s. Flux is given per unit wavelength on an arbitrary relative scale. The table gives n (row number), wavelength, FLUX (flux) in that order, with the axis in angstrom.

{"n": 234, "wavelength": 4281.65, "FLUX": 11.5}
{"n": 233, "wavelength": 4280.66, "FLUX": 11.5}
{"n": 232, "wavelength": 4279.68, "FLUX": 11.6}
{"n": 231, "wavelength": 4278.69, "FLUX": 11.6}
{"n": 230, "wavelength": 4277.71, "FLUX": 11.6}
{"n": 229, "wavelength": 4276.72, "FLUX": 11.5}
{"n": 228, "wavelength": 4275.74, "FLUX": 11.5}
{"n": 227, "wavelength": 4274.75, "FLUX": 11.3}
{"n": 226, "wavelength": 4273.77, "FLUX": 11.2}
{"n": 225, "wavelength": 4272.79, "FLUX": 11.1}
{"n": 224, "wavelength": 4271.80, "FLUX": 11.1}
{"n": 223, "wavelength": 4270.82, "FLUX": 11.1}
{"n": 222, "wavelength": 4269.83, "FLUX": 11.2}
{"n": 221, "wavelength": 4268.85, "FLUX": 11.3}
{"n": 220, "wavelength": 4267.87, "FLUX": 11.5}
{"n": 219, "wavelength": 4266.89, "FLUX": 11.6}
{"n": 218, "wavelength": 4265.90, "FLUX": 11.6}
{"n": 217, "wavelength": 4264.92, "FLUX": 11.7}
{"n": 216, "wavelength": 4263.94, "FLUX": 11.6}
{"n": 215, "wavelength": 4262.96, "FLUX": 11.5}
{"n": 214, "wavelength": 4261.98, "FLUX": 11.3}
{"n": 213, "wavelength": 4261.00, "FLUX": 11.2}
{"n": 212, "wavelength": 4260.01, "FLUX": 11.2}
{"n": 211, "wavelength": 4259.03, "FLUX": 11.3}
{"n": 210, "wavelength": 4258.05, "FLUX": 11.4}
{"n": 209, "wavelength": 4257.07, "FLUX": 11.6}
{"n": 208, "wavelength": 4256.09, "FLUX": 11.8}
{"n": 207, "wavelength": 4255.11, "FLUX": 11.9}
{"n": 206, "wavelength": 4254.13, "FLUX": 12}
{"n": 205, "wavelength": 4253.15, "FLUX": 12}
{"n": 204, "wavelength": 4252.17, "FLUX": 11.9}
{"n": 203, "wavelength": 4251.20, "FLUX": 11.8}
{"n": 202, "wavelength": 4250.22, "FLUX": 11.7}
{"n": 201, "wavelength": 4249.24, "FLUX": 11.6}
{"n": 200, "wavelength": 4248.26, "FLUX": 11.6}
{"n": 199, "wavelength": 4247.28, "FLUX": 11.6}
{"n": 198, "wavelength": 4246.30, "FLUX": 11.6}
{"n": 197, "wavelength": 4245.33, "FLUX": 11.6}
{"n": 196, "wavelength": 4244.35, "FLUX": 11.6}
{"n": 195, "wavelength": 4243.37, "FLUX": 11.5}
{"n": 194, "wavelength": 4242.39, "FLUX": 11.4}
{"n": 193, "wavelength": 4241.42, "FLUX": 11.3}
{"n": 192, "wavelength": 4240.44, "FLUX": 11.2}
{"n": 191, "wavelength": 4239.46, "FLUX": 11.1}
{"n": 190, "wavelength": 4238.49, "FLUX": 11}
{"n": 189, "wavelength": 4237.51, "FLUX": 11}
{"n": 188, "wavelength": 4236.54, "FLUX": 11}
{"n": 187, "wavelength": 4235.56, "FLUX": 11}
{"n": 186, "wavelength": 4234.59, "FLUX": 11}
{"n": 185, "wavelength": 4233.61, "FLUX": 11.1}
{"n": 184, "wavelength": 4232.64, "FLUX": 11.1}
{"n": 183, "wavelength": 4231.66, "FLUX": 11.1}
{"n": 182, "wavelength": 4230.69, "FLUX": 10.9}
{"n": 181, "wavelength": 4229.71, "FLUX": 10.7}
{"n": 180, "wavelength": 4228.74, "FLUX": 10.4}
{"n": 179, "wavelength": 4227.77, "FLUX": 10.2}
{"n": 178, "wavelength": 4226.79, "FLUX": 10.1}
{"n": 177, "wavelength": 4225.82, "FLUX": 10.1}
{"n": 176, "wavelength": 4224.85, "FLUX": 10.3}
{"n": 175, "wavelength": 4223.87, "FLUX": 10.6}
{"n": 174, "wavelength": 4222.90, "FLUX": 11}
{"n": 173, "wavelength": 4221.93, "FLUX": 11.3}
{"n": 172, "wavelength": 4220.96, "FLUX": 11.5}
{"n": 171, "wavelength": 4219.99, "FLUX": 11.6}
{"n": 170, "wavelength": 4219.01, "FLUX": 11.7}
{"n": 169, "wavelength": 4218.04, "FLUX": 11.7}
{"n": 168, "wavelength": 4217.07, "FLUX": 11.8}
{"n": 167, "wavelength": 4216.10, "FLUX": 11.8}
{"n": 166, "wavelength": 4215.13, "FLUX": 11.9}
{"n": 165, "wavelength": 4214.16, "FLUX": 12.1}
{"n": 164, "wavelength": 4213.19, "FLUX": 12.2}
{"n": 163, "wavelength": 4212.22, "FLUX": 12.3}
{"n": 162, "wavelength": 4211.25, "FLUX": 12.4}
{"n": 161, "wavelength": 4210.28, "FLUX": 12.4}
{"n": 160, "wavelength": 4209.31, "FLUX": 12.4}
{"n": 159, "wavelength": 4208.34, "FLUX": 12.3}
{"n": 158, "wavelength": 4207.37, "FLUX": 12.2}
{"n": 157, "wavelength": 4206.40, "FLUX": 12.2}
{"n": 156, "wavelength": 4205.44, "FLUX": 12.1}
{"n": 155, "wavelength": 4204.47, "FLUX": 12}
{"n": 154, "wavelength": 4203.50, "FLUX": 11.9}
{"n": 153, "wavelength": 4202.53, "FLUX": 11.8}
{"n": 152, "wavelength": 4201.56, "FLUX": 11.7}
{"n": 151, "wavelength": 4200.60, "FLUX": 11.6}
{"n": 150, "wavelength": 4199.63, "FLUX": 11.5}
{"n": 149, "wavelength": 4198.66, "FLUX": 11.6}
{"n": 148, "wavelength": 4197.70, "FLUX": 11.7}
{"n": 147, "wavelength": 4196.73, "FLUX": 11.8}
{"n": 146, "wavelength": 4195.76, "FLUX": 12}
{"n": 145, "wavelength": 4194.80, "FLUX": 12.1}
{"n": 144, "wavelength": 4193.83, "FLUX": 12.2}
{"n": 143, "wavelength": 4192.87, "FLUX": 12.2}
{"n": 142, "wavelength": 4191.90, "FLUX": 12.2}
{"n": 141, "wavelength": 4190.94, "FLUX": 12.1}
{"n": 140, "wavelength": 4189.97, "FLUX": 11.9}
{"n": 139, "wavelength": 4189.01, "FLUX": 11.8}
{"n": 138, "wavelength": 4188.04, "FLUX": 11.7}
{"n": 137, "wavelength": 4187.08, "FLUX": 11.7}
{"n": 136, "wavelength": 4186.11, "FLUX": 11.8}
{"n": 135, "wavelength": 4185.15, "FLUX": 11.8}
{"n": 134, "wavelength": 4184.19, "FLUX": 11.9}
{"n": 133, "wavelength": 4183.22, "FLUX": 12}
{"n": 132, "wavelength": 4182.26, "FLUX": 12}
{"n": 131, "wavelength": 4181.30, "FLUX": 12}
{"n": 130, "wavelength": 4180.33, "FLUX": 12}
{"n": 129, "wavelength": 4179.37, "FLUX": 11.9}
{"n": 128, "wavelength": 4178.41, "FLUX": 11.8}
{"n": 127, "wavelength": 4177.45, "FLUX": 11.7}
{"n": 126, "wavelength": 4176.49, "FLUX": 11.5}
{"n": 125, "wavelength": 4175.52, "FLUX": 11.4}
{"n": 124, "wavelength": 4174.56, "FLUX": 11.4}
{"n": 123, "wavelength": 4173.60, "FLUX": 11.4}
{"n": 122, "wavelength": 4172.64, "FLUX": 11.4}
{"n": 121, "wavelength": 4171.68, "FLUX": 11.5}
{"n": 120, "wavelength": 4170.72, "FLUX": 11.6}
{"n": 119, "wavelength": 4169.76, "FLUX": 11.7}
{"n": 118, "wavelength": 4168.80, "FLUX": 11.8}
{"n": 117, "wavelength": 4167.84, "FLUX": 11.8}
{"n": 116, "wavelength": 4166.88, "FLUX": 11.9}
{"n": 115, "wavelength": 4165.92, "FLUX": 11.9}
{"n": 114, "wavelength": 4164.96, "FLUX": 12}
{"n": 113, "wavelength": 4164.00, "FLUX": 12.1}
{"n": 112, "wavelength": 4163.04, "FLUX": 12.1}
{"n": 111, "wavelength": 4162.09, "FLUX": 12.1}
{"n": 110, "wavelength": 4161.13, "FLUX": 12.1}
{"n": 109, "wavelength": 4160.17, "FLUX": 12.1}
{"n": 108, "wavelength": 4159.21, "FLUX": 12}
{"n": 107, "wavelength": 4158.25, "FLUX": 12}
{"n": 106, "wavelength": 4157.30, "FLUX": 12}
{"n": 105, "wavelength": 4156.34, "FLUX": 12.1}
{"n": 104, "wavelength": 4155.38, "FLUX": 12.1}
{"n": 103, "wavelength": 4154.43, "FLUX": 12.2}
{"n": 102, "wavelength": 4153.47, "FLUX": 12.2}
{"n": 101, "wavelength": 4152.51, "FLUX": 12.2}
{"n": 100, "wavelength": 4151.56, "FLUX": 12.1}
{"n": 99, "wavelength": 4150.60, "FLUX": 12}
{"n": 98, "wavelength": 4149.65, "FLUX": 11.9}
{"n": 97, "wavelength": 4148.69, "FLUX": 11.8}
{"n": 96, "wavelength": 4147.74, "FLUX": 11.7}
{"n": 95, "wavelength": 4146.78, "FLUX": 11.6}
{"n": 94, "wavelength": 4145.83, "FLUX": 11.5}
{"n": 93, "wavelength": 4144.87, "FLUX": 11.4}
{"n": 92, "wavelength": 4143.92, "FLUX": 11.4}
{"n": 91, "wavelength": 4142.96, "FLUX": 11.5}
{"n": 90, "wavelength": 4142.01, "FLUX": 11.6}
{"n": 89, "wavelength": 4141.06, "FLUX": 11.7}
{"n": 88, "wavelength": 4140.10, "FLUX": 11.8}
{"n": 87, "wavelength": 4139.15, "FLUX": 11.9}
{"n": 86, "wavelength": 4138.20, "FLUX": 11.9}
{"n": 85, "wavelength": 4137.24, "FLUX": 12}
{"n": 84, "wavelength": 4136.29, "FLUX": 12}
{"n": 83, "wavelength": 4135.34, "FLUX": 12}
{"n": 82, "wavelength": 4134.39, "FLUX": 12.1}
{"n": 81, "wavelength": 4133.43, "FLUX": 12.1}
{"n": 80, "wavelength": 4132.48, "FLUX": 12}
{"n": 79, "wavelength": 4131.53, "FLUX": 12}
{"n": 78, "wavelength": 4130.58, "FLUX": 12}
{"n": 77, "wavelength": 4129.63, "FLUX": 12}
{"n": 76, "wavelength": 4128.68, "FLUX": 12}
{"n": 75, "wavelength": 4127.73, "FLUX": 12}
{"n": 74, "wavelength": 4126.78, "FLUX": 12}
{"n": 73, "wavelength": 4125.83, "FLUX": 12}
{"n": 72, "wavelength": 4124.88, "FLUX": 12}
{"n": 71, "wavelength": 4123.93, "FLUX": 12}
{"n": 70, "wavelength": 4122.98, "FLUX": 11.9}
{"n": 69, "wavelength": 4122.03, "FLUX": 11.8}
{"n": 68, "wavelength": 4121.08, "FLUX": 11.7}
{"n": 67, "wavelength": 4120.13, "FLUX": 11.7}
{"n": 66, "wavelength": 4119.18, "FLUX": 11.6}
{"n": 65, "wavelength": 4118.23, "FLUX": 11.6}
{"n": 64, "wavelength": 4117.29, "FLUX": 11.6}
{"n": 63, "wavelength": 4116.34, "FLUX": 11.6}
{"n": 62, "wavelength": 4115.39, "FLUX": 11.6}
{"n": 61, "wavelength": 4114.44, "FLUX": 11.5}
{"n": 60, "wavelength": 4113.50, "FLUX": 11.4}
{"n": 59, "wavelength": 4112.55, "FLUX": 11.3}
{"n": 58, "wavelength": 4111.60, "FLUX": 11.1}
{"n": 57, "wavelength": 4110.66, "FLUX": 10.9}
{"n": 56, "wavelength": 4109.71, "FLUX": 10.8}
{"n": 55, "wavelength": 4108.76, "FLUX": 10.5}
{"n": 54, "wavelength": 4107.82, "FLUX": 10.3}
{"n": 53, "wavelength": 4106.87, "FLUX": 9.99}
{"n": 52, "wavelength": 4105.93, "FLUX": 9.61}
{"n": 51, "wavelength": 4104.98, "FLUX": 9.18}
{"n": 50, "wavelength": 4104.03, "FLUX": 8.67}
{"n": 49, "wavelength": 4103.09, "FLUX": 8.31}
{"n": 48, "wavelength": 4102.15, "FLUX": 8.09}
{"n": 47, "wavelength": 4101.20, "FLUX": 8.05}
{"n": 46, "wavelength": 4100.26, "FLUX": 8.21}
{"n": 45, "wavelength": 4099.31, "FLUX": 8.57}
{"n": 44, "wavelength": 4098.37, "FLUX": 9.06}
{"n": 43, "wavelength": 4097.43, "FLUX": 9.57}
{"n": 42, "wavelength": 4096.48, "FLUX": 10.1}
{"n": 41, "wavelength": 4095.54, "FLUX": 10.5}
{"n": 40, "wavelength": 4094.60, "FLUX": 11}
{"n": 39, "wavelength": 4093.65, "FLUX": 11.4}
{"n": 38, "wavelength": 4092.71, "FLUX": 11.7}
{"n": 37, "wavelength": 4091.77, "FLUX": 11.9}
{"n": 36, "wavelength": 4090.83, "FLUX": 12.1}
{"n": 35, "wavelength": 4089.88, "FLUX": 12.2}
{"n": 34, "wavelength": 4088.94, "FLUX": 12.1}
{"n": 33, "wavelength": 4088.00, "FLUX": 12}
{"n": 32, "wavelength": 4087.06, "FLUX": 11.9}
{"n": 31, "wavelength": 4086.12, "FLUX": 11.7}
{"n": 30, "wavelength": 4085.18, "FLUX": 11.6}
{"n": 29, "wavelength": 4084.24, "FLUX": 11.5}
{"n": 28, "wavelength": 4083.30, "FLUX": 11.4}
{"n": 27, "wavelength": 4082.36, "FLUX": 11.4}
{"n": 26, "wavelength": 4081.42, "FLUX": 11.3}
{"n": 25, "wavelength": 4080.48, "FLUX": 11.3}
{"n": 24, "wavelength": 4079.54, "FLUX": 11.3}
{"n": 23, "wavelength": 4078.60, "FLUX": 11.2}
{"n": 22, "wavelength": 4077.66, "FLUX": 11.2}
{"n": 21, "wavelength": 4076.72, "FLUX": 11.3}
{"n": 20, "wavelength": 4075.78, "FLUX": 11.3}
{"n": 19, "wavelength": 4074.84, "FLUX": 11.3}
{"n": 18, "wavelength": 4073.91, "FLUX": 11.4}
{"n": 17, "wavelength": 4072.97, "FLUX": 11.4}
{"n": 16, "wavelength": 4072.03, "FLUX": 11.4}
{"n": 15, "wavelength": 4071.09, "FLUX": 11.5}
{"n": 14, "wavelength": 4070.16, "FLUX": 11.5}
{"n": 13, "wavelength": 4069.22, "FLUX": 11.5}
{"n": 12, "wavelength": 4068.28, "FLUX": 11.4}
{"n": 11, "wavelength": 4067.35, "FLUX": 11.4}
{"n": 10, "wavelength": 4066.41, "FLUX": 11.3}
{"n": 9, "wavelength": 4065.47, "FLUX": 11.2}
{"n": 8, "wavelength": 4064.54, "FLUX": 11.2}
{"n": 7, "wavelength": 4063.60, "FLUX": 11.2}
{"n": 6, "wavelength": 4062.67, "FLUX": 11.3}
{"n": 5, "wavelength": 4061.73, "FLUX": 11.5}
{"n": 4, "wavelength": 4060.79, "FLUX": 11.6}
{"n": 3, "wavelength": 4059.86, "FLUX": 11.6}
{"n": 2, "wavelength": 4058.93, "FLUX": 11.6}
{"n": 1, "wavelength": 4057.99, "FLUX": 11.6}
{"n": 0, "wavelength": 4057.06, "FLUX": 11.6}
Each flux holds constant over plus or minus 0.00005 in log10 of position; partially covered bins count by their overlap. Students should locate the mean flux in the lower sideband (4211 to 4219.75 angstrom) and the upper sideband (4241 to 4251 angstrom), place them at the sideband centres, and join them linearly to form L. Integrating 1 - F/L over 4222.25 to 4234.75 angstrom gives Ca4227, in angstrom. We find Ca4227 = 1.2 angstrom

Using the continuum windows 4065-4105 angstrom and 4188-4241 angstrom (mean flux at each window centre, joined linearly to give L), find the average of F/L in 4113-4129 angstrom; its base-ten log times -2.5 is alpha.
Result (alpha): -0.068 mag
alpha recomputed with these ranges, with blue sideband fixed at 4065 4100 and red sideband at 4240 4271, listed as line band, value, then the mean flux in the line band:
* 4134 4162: -0.052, 11.9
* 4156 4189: -0.041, 11.8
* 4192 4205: -0.040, 11.9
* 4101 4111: 0.184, 9.51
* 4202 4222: -0.049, 12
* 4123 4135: -0.066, 12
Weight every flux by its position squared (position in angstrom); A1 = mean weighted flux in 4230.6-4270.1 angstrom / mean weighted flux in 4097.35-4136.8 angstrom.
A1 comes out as 1.11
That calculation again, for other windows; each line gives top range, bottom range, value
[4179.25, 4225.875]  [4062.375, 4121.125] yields 1.14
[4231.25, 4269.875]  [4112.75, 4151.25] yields 1.03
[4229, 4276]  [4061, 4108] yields 1.14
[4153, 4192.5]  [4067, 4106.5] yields 1.15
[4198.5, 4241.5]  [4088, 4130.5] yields 1.11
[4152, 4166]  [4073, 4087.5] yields 1.10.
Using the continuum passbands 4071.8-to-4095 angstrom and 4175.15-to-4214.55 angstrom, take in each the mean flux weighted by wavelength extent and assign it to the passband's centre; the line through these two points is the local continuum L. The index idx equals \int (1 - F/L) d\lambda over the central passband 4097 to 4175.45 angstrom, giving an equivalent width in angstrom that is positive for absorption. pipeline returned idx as 2.4 angstrom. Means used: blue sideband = 11.5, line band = 11.4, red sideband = 11.9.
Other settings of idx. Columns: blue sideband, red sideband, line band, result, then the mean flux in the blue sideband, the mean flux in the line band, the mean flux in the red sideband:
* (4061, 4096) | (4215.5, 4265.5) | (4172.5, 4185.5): -0.43 angstrom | 11.5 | 11.7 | 11.3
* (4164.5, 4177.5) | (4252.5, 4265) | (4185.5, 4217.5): -1.01 angstrom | 11.6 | 12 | 11.6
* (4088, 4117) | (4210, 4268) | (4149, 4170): -2.33 angstrom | 10.4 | 12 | 11.4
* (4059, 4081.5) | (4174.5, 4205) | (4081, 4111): 2.57 angstrom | 11.4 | 10.5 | 11.8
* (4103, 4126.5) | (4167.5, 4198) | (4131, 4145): -0.67 angstrom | 11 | 11.8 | 11.8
